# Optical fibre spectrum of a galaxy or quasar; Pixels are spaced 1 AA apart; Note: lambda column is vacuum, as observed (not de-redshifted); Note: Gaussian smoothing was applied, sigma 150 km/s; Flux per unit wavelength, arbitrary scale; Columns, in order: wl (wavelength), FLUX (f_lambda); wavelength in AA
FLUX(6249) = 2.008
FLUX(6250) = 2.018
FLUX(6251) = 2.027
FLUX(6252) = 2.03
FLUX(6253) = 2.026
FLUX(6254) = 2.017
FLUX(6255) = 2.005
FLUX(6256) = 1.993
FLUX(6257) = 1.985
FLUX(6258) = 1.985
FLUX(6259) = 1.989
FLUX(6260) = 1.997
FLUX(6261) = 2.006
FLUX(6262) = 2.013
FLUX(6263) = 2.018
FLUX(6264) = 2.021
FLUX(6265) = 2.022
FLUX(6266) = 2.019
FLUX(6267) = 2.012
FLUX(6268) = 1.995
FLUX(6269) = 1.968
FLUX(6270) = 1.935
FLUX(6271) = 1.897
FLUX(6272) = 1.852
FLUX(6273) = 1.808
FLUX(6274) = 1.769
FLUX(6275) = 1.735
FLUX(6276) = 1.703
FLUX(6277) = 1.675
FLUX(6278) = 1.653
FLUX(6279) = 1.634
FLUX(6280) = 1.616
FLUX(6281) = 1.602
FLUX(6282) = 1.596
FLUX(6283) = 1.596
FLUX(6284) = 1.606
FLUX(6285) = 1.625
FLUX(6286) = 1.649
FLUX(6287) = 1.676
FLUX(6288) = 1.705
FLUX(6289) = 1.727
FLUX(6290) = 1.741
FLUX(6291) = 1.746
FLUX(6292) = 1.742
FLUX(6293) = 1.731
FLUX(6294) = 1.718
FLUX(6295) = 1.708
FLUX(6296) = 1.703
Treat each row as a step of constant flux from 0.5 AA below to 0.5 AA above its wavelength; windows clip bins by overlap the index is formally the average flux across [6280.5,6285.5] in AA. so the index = 1.6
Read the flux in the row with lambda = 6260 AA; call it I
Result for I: 1.997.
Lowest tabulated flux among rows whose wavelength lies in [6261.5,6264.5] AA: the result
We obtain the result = 2.013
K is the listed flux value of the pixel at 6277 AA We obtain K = 1.675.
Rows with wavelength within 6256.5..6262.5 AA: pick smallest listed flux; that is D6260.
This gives 1.985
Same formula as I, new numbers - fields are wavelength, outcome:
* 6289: 1.727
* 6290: 1.741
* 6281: 1.602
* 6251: 2.027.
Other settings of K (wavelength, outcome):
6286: 1.649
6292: 1.742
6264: 2.021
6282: 1.596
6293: 1.731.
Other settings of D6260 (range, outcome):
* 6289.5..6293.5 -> 1.731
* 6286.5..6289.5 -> 1.676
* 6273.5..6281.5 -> 1.602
